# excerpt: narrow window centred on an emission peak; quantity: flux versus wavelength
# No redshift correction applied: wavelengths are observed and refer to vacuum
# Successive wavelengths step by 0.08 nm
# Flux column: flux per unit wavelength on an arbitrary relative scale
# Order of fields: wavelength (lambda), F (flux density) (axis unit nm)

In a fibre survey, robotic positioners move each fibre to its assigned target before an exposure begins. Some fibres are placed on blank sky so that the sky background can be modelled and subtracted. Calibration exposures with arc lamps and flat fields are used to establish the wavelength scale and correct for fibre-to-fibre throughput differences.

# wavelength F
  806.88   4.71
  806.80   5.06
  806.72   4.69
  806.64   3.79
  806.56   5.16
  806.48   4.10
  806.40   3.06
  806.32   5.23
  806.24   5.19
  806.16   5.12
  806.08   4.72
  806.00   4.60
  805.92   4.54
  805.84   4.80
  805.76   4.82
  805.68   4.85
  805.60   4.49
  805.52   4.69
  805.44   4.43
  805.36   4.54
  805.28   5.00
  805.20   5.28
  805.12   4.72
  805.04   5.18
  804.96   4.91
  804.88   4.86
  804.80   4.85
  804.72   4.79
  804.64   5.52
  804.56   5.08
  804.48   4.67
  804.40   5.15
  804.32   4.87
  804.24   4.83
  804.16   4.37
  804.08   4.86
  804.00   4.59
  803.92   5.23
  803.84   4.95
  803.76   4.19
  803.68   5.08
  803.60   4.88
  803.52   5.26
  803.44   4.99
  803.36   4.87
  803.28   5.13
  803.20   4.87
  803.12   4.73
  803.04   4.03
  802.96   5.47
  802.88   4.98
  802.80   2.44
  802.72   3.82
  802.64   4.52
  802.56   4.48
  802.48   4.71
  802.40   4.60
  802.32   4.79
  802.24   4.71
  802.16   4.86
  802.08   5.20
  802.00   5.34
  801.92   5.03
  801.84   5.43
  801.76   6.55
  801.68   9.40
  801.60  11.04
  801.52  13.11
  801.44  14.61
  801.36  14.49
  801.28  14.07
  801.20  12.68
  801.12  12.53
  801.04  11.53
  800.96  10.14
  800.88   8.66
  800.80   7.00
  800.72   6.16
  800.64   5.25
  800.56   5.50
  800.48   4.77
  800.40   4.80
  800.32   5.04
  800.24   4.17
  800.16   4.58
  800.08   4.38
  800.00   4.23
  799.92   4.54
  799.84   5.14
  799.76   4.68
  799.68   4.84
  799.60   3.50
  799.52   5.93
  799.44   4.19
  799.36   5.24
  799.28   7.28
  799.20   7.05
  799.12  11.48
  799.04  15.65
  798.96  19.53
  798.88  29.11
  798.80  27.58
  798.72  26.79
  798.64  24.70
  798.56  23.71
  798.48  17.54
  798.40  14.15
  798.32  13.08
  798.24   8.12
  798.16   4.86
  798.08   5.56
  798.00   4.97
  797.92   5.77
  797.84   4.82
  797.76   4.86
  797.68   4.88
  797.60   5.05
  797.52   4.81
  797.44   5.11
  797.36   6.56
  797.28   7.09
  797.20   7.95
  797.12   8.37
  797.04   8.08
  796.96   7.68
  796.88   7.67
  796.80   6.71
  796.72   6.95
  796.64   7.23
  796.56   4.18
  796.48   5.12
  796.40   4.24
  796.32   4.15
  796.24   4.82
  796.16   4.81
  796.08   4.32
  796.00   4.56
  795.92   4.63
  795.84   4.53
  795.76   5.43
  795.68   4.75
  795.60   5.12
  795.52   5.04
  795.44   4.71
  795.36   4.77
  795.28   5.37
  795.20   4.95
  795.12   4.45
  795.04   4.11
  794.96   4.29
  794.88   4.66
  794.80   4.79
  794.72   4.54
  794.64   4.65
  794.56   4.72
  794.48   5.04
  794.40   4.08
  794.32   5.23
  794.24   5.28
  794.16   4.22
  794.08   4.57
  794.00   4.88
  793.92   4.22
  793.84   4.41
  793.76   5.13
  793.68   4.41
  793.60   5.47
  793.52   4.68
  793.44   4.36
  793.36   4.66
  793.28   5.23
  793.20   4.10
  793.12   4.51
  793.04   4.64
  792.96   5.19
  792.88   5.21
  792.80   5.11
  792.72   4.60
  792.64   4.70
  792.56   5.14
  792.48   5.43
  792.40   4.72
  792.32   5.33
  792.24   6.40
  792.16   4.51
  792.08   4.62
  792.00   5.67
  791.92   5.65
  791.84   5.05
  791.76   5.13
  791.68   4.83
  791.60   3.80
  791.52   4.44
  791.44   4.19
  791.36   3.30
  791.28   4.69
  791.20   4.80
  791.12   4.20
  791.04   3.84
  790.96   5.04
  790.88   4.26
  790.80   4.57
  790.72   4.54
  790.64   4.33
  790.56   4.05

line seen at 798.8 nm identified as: H-alpha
